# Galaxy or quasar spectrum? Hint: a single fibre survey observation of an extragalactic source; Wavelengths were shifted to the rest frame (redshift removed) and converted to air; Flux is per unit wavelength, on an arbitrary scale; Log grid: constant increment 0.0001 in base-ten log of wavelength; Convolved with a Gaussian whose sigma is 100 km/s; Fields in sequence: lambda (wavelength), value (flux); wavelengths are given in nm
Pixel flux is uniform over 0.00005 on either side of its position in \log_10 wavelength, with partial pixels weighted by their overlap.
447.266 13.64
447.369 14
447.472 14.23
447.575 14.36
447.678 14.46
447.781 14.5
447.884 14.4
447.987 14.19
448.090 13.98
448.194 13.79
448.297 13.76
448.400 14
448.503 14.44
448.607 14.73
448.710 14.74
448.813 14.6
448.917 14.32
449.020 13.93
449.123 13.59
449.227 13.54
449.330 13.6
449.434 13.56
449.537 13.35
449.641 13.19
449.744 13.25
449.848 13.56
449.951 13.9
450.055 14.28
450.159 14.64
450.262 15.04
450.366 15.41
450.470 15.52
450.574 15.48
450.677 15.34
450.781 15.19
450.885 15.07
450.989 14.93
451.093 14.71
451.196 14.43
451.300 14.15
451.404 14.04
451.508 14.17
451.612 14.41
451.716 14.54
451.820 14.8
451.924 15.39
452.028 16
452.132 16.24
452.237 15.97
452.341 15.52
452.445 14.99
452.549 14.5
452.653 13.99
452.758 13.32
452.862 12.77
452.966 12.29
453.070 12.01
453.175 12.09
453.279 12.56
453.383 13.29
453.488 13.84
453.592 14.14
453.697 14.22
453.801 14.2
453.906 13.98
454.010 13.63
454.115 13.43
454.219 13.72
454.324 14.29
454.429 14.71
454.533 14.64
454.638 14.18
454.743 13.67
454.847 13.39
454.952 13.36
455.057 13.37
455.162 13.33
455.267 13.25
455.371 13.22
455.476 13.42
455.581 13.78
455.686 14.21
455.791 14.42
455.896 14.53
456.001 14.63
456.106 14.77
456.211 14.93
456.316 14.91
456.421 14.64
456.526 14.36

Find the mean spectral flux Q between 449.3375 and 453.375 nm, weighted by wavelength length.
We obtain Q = 14.3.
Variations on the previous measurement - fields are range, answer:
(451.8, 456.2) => 14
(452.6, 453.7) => 13.1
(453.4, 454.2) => 13.9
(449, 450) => 13.5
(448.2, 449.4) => 14.1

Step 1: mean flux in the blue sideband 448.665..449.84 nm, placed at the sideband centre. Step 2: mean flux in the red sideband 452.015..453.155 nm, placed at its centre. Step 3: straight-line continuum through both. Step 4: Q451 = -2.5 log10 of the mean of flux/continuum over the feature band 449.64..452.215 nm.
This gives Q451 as -0.06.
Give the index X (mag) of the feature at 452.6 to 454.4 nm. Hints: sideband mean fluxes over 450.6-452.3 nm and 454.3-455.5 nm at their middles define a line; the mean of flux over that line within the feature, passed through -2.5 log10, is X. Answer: 0.06 mag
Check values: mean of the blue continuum 15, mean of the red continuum 13.7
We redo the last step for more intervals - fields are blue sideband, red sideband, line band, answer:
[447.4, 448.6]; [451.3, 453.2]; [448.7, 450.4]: 0.02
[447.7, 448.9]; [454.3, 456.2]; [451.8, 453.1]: -0.03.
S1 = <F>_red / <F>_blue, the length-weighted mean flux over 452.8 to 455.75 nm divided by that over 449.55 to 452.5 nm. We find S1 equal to 0.9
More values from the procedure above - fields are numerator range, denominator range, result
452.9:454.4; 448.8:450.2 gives 0.97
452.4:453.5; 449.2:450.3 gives 0.96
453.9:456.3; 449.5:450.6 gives 0.98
